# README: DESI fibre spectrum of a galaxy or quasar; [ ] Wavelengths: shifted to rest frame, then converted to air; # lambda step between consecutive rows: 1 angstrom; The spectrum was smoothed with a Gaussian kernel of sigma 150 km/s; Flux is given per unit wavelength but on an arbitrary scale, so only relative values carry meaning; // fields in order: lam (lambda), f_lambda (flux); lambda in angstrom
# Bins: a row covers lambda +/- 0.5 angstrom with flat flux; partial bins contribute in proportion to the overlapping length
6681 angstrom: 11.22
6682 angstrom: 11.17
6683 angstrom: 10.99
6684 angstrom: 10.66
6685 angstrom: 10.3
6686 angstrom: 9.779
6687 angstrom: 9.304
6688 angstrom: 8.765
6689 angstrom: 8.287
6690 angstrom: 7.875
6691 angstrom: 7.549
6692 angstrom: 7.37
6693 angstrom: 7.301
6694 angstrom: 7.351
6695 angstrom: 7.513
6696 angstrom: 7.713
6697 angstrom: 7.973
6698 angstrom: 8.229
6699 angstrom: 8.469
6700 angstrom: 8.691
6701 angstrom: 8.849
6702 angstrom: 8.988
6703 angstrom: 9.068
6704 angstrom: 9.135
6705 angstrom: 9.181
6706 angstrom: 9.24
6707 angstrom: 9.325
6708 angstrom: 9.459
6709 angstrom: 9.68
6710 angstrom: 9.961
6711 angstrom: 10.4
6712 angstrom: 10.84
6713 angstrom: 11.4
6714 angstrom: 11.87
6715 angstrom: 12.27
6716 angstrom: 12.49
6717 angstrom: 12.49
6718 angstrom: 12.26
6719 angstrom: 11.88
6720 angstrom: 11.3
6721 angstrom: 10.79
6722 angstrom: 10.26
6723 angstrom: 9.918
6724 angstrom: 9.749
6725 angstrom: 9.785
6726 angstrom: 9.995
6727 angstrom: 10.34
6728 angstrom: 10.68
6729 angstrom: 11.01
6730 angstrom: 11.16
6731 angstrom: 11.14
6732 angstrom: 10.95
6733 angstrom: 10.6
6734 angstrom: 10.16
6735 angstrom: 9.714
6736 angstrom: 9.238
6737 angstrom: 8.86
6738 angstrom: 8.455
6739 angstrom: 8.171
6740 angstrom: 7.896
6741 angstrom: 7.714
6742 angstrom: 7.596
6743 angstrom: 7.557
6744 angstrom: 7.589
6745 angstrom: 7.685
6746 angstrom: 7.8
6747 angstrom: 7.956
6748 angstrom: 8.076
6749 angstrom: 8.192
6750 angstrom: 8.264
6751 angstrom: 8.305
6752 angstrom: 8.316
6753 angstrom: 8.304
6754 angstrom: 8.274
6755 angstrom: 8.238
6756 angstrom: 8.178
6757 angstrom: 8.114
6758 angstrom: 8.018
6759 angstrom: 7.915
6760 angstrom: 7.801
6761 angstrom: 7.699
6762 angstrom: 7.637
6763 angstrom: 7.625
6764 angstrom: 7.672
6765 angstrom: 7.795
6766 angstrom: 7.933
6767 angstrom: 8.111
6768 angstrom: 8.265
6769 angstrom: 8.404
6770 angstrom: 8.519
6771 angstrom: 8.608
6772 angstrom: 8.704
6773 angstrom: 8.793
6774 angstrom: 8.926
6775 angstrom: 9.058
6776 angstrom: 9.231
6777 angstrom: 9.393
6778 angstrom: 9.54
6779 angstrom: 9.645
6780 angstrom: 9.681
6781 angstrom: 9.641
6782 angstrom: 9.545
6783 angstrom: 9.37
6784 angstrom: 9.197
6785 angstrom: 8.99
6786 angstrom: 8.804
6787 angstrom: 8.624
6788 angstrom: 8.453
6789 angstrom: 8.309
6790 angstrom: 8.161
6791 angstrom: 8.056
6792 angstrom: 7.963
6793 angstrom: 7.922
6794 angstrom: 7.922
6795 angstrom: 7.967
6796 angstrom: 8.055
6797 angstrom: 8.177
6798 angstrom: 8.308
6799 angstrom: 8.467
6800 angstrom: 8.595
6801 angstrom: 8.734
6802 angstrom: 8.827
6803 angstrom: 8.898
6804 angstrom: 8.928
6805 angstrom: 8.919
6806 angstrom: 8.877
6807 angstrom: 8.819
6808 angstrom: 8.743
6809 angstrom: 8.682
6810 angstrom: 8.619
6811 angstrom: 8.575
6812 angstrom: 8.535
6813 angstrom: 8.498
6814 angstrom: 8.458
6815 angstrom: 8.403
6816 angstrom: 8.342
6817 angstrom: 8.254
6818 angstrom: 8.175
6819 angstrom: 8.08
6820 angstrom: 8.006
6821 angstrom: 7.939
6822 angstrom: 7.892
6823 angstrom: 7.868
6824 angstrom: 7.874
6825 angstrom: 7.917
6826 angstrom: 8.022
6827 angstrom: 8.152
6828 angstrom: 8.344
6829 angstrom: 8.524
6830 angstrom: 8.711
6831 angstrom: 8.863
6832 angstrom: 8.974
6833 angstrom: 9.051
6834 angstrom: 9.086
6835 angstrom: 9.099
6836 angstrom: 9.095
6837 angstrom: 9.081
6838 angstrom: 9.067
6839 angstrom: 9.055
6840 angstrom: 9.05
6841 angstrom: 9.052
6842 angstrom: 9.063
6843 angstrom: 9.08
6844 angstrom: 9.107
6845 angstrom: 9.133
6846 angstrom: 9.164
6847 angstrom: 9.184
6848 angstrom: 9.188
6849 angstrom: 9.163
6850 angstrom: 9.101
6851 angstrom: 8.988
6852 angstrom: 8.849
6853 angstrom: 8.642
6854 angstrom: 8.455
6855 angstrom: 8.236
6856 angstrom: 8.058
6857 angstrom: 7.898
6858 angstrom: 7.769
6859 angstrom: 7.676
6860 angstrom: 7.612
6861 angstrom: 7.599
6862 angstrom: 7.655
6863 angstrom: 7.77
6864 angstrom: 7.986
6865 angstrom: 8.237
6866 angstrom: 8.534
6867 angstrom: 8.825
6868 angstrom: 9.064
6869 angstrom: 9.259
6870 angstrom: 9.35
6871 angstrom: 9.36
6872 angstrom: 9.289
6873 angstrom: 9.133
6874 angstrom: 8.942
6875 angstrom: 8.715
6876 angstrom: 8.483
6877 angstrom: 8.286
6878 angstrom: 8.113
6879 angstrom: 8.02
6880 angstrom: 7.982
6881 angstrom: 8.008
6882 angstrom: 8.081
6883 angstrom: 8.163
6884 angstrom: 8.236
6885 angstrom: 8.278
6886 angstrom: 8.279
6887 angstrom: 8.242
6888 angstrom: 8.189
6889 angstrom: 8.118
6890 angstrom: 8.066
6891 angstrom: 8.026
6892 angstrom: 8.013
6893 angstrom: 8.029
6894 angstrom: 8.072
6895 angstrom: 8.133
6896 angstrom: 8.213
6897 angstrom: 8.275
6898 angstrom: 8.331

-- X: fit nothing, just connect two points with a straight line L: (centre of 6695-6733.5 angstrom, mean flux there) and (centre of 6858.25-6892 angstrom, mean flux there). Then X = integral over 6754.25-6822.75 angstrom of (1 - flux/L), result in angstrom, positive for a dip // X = 6.1 angstrom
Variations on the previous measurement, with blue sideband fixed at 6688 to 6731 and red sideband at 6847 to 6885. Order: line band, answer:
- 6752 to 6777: 2.7 angstrom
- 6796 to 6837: 1.6 angstrom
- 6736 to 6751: 2.2 angstrom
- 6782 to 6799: 1.2 angstrom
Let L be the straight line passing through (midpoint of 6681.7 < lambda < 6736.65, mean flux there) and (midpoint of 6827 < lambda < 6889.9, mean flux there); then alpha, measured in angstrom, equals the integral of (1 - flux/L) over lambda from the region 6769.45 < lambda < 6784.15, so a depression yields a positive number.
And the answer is 0.13 angstrom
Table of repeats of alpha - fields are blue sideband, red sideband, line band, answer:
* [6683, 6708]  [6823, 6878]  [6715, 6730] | -3.97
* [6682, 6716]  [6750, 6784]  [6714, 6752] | -3.29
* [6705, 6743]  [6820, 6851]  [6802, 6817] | 0.72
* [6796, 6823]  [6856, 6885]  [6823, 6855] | -1.54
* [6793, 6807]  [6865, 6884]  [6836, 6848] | -0.74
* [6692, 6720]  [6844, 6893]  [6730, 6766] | 3.68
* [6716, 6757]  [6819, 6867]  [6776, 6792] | 0.02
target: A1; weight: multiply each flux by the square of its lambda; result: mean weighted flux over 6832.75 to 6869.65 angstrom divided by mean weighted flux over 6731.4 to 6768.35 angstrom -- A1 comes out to 1.08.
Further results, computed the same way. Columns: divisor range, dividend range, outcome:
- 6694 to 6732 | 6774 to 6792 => 0.91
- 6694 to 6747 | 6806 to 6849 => 0.93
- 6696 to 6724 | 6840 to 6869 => 0.88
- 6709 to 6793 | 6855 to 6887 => 0.94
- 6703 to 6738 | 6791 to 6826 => 0.82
